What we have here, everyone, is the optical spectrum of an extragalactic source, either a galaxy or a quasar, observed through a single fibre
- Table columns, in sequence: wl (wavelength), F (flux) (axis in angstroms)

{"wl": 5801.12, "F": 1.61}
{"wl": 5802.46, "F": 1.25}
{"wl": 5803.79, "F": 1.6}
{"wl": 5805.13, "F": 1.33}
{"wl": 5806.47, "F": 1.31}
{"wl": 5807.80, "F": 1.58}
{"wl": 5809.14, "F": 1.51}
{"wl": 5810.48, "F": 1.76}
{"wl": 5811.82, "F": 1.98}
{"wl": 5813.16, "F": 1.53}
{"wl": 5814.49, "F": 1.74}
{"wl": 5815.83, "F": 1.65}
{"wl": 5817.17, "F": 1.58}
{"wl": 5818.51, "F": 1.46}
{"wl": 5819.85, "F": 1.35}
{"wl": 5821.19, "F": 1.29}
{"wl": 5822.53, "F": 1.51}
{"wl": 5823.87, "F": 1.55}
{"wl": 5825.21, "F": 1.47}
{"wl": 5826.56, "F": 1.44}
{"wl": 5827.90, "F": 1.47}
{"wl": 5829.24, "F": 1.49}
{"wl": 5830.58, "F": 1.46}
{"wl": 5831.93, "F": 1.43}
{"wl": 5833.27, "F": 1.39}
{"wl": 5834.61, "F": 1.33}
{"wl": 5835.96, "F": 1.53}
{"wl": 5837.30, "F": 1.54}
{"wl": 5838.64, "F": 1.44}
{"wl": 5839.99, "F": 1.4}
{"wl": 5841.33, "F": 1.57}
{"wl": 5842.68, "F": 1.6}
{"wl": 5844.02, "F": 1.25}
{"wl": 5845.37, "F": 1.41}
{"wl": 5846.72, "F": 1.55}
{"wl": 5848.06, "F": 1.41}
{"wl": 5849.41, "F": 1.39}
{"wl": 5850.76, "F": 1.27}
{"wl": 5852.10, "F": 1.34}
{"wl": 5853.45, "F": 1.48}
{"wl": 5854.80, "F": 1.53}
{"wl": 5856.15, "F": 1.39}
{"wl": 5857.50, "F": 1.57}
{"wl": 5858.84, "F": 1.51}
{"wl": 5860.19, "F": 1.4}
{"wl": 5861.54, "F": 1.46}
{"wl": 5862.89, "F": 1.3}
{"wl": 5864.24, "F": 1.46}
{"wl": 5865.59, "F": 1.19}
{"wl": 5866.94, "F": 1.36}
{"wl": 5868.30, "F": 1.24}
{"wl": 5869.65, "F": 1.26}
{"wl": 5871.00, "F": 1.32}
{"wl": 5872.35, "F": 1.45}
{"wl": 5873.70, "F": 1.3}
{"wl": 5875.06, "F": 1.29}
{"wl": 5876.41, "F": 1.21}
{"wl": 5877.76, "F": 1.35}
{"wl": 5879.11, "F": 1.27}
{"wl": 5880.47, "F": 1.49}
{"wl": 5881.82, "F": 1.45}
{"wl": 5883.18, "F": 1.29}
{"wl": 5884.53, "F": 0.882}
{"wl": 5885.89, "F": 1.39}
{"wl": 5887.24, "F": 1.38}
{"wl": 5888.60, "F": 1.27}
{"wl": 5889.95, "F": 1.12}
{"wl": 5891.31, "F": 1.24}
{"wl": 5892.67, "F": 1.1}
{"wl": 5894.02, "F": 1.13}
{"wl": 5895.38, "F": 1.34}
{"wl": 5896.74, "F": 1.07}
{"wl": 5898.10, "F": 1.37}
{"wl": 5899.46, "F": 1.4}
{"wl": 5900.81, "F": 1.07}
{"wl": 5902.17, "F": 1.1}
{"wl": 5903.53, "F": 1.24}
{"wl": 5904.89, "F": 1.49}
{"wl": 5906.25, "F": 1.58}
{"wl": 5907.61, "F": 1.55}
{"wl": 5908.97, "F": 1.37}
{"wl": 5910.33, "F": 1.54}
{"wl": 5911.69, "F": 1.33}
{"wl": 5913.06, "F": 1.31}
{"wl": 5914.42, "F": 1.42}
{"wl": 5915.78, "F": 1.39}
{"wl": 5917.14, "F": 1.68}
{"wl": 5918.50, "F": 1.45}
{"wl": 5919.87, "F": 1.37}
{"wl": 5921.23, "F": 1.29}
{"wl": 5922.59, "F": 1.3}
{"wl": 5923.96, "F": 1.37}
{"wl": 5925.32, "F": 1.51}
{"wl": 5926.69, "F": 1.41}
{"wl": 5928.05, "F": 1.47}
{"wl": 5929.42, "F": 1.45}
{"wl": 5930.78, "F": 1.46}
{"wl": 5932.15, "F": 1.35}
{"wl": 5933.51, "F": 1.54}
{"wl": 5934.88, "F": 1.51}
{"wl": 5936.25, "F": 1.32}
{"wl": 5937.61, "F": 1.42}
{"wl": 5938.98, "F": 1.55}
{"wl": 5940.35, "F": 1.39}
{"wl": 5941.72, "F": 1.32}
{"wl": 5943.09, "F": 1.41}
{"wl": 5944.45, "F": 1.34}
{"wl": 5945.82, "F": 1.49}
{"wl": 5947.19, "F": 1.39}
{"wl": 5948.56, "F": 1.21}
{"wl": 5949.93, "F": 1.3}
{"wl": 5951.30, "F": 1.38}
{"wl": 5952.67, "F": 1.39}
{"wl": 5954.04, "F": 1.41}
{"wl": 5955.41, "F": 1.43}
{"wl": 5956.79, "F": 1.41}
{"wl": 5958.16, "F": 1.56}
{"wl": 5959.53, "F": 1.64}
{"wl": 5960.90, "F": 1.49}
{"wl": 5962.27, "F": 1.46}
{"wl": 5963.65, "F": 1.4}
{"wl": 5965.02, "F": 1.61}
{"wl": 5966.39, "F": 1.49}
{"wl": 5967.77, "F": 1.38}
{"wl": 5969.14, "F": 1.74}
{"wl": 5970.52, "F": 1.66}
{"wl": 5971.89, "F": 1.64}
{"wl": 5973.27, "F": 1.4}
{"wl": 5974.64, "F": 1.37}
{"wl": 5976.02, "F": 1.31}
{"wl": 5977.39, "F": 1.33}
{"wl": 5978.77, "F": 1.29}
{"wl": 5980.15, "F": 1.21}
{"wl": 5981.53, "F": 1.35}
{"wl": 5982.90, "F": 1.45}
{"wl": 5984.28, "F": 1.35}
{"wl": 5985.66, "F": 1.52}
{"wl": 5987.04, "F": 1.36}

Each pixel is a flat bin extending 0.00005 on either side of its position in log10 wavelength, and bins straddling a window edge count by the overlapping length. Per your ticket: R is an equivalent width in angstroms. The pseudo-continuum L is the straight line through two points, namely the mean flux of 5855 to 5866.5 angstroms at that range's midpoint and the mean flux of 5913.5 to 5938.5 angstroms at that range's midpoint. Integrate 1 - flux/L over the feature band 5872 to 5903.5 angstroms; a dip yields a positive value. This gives 3.6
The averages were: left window 1.41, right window 1.43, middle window 1.26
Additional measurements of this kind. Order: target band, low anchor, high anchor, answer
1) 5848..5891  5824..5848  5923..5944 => 3.1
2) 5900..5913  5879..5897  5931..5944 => -0.5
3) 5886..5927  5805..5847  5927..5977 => 3.5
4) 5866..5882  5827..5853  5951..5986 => 1.3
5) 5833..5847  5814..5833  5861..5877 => -0.3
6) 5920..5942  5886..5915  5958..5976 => -0.2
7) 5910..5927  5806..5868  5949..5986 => 0.5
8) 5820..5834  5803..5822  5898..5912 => 0.7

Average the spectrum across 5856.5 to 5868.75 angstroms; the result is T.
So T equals 1.39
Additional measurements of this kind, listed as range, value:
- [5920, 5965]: 1.42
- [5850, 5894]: 1.33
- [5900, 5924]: 1.38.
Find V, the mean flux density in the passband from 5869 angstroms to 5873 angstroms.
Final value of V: 1.34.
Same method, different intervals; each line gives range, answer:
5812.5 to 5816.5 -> 1.64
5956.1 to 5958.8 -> 1.48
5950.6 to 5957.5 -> 1.4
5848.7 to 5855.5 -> 1.4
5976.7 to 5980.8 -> 1.28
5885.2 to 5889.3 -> 1.35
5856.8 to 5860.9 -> 1.49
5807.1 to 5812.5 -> 1.7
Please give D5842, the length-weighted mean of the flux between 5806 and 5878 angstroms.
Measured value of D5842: 1.45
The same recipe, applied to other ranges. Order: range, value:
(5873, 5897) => 1.26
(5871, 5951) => 1.35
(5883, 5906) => 1.23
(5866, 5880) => 1.31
